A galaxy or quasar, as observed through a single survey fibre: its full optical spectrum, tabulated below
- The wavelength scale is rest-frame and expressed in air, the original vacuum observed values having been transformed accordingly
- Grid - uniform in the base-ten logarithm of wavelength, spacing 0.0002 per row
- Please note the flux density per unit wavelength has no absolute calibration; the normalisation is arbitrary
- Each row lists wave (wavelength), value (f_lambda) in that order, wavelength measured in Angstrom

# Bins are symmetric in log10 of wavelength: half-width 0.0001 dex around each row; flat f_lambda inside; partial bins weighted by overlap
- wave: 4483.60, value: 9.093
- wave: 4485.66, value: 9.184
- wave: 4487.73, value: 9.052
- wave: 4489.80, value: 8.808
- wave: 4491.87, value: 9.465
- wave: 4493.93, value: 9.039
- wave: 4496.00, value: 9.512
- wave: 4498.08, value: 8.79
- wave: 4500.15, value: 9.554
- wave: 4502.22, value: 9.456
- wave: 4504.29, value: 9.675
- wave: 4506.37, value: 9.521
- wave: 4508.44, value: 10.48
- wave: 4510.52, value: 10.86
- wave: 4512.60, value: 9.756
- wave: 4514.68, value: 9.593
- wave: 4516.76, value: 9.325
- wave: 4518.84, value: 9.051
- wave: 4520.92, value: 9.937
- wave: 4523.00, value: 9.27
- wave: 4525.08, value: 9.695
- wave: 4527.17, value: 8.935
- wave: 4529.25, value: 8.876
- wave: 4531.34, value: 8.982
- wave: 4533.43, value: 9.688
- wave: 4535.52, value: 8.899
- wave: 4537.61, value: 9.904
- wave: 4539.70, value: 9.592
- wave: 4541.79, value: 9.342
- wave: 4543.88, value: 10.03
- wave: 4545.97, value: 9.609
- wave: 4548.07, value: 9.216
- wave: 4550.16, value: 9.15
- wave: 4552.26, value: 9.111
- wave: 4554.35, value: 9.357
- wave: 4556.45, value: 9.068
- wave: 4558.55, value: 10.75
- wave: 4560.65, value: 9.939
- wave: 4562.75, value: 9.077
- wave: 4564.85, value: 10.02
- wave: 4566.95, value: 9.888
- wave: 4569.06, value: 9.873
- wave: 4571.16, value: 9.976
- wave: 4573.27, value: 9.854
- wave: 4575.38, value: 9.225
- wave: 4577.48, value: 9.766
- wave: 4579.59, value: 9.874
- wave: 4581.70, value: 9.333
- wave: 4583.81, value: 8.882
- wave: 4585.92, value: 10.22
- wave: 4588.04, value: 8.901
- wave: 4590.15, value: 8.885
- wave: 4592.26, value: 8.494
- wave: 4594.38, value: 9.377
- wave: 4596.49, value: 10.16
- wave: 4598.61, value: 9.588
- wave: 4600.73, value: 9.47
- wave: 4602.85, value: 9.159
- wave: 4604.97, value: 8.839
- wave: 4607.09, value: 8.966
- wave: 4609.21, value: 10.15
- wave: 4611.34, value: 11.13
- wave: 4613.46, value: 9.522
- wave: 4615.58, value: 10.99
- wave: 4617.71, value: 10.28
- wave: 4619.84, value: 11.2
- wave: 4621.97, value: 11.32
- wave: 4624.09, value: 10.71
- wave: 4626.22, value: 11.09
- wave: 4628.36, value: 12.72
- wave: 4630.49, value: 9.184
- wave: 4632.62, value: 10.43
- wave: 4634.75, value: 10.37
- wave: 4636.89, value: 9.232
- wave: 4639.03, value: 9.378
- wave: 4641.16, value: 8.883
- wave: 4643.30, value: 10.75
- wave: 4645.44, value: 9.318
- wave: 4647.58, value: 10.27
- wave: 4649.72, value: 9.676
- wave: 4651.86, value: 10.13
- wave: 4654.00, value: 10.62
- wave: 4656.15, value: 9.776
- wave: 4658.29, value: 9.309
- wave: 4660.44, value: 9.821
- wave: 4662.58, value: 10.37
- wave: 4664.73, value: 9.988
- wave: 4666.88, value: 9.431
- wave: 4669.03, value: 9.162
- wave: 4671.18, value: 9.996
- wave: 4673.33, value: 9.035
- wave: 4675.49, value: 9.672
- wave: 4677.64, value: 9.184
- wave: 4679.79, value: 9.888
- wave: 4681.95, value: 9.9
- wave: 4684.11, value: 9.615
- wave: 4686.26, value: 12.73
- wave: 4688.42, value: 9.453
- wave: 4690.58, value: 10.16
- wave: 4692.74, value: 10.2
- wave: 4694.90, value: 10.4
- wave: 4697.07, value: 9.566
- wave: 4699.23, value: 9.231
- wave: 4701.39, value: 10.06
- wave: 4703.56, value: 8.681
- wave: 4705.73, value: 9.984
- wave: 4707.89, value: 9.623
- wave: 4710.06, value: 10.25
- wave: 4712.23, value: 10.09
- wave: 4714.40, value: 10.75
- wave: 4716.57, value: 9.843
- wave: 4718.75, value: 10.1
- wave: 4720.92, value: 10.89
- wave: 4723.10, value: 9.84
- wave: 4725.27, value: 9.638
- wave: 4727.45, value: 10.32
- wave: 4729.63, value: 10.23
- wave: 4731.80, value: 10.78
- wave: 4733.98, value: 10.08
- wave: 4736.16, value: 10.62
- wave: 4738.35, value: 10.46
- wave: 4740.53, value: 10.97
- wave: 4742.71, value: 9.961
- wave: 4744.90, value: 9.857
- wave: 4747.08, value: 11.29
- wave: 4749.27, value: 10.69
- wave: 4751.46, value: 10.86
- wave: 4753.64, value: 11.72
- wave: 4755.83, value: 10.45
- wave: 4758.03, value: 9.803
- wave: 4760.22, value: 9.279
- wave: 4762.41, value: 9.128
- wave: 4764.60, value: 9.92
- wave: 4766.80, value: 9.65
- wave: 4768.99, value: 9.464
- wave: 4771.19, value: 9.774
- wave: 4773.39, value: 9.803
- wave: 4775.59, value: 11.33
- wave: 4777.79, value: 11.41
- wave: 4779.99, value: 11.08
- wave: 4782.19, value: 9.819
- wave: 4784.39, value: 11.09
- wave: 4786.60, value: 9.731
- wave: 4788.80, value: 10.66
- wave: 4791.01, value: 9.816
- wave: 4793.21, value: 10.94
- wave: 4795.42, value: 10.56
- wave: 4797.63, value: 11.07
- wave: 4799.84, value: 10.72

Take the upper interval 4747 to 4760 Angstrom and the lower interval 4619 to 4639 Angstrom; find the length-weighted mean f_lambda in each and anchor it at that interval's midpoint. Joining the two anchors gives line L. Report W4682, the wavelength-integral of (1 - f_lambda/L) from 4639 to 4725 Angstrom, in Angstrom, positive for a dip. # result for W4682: 5.9 Angstrom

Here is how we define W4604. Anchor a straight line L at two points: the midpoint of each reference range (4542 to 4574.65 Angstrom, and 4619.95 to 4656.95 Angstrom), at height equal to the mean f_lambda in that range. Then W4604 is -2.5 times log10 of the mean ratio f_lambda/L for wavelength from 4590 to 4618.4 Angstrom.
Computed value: 0.04 mag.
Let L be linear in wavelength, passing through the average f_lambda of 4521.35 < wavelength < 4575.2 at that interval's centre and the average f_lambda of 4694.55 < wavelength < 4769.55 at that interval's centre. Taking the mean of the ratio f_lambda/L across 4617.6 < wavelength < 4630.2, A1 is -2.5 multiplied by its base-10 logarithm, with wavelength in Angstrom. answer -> -0.14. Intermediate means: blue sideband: 9.52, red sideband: 10.1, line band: 11.2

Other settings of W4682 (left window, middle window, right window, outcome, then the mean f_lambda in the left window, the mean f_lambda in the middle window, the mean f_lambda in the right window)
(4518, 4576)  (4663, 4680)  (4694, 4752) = 0.7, 9.52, 9.56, 10.2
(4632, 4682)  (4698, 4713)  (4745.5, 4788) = 0.5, 9.77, 9.7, 10.3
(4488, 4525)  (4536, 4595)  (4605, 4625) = 2.8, 9.53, 9.52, 10.4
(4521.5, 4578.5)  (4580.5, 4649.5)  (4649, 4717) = -1.4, 9.53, 9.91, 9.9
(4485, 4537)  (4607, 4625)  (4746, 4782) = -1.4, 9.42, 10.6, 10.3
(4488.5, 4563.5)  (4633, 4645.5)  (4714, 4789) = 0.2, 9.48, 9.72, 10.3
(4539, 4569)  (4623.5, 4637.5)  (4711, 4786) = -1.0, 9.59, 10.6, 10.3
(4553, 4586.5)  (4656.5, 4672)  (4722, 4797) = 0.4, 9.68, 9.73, 10.3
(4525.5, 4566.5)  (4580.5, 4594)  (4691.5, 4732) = 0.6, 9.46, 9.14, 10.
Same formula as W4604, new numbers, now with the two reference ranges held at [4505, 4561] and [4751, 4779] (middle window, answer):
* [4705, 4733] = -0.013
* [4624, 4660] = -0.026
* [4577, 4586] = 0.016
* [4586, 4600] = 0.046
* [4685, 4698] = -0.046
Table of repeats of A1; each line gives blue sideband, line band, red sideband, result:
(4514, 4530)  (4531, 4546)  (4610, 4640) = 0.001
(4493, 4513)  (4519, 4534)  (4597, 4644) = 0.051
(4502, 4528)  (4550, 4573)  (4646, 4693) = 0.007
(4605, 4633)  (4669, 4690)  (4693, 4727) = 0.025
